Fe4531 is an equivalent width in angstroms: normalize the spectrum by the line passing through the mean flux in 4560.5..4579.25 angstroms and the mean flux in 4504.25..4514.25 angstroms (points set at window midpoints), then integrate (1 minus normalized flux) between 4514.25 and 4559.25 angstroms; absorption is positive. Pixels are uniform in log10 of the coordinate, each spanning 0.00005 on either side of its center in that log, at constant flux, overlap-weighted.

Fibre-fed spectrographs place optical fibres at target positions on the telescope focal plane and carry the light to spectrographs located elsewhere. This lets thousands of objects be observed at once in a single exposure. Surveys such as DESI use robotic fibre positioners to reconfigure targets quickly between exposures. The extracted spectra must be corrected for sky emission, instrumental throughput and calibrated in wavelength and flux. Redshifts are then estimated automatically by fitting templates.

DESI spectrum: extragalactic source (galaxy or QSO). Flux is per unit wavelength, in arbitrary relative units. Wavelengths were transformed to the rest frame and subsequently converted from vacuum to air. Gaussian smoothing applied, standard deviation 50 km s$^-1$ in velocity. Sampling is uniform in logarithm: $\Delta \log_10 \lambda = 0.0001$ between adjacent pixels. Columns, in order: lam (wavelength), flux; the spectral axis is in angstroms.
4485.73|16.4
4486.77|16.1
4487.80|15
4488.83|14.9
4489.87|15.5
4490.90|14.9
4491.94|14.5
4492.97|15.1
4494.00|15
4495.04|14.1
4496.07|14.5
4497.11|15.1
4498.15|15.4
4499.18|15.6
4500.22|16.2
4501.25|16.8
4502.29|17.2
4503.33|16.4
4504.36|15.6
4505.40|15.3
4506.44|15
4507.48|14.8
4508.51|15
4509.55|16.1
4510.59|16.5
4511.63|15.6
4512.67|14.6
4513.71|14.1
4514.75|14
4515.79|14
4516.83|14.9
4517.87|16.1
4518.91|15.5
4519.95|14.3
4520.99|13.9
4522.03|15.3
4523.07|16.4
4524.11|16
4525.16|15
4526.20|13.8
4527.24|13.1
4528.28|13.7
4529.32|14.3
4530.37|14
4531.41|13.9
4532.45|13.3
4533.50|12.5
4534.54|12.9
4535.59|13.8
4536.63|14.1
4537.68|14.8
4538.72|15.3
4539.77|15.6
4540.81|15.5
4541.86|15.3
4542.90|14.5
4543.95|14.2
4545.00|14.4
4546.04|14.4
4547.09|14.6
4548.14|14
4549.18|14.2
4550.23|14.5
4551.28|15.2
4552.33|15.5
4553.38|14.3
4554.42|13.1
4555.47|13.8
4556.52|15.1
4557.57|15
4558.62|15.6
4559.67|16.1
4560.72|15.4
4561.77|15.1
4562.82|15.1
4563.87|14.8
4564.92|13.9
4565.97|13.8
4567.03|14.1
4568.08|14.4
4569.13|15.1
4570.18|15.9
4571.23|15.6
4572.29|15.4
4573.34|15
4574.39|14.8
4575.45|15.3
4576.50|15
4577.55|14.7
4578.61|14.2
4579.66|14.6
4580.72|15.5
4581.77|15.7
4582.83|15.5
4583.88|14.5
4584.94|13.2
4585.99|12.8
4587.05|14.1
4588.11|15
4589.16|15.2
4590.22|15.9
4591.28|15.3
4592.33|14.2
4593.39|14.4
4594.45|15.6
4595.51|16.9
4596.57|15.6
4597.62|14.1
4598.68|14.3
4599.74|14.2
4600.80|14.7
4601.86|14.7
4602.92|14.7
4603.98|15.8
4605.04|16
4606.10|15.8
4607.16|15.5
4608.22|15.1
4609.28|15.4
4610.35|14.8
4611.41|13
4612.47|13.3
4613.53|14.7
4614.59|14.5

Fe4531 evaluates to 1.7 angstroms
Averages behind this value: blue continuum 15.2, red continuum 14.9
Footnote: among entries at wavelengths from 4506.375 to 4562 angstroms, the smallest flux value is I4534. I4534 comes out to 12.5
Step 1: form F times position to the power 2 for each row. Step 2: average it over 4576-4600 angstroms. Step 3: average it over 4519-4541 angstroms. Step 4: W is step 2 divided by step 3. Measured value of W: 1.06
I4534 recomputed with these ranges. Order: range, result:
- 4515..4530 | 13.1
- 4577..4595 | 12.8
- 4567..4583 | 14.1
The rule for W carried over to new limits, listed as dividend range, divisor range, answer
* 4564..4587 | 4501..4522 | 0.99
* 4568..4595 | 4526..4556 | 1.06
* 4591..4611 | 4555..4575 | 1.03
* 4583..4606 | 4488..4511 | 1.00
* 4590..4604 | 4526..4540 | 1.11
